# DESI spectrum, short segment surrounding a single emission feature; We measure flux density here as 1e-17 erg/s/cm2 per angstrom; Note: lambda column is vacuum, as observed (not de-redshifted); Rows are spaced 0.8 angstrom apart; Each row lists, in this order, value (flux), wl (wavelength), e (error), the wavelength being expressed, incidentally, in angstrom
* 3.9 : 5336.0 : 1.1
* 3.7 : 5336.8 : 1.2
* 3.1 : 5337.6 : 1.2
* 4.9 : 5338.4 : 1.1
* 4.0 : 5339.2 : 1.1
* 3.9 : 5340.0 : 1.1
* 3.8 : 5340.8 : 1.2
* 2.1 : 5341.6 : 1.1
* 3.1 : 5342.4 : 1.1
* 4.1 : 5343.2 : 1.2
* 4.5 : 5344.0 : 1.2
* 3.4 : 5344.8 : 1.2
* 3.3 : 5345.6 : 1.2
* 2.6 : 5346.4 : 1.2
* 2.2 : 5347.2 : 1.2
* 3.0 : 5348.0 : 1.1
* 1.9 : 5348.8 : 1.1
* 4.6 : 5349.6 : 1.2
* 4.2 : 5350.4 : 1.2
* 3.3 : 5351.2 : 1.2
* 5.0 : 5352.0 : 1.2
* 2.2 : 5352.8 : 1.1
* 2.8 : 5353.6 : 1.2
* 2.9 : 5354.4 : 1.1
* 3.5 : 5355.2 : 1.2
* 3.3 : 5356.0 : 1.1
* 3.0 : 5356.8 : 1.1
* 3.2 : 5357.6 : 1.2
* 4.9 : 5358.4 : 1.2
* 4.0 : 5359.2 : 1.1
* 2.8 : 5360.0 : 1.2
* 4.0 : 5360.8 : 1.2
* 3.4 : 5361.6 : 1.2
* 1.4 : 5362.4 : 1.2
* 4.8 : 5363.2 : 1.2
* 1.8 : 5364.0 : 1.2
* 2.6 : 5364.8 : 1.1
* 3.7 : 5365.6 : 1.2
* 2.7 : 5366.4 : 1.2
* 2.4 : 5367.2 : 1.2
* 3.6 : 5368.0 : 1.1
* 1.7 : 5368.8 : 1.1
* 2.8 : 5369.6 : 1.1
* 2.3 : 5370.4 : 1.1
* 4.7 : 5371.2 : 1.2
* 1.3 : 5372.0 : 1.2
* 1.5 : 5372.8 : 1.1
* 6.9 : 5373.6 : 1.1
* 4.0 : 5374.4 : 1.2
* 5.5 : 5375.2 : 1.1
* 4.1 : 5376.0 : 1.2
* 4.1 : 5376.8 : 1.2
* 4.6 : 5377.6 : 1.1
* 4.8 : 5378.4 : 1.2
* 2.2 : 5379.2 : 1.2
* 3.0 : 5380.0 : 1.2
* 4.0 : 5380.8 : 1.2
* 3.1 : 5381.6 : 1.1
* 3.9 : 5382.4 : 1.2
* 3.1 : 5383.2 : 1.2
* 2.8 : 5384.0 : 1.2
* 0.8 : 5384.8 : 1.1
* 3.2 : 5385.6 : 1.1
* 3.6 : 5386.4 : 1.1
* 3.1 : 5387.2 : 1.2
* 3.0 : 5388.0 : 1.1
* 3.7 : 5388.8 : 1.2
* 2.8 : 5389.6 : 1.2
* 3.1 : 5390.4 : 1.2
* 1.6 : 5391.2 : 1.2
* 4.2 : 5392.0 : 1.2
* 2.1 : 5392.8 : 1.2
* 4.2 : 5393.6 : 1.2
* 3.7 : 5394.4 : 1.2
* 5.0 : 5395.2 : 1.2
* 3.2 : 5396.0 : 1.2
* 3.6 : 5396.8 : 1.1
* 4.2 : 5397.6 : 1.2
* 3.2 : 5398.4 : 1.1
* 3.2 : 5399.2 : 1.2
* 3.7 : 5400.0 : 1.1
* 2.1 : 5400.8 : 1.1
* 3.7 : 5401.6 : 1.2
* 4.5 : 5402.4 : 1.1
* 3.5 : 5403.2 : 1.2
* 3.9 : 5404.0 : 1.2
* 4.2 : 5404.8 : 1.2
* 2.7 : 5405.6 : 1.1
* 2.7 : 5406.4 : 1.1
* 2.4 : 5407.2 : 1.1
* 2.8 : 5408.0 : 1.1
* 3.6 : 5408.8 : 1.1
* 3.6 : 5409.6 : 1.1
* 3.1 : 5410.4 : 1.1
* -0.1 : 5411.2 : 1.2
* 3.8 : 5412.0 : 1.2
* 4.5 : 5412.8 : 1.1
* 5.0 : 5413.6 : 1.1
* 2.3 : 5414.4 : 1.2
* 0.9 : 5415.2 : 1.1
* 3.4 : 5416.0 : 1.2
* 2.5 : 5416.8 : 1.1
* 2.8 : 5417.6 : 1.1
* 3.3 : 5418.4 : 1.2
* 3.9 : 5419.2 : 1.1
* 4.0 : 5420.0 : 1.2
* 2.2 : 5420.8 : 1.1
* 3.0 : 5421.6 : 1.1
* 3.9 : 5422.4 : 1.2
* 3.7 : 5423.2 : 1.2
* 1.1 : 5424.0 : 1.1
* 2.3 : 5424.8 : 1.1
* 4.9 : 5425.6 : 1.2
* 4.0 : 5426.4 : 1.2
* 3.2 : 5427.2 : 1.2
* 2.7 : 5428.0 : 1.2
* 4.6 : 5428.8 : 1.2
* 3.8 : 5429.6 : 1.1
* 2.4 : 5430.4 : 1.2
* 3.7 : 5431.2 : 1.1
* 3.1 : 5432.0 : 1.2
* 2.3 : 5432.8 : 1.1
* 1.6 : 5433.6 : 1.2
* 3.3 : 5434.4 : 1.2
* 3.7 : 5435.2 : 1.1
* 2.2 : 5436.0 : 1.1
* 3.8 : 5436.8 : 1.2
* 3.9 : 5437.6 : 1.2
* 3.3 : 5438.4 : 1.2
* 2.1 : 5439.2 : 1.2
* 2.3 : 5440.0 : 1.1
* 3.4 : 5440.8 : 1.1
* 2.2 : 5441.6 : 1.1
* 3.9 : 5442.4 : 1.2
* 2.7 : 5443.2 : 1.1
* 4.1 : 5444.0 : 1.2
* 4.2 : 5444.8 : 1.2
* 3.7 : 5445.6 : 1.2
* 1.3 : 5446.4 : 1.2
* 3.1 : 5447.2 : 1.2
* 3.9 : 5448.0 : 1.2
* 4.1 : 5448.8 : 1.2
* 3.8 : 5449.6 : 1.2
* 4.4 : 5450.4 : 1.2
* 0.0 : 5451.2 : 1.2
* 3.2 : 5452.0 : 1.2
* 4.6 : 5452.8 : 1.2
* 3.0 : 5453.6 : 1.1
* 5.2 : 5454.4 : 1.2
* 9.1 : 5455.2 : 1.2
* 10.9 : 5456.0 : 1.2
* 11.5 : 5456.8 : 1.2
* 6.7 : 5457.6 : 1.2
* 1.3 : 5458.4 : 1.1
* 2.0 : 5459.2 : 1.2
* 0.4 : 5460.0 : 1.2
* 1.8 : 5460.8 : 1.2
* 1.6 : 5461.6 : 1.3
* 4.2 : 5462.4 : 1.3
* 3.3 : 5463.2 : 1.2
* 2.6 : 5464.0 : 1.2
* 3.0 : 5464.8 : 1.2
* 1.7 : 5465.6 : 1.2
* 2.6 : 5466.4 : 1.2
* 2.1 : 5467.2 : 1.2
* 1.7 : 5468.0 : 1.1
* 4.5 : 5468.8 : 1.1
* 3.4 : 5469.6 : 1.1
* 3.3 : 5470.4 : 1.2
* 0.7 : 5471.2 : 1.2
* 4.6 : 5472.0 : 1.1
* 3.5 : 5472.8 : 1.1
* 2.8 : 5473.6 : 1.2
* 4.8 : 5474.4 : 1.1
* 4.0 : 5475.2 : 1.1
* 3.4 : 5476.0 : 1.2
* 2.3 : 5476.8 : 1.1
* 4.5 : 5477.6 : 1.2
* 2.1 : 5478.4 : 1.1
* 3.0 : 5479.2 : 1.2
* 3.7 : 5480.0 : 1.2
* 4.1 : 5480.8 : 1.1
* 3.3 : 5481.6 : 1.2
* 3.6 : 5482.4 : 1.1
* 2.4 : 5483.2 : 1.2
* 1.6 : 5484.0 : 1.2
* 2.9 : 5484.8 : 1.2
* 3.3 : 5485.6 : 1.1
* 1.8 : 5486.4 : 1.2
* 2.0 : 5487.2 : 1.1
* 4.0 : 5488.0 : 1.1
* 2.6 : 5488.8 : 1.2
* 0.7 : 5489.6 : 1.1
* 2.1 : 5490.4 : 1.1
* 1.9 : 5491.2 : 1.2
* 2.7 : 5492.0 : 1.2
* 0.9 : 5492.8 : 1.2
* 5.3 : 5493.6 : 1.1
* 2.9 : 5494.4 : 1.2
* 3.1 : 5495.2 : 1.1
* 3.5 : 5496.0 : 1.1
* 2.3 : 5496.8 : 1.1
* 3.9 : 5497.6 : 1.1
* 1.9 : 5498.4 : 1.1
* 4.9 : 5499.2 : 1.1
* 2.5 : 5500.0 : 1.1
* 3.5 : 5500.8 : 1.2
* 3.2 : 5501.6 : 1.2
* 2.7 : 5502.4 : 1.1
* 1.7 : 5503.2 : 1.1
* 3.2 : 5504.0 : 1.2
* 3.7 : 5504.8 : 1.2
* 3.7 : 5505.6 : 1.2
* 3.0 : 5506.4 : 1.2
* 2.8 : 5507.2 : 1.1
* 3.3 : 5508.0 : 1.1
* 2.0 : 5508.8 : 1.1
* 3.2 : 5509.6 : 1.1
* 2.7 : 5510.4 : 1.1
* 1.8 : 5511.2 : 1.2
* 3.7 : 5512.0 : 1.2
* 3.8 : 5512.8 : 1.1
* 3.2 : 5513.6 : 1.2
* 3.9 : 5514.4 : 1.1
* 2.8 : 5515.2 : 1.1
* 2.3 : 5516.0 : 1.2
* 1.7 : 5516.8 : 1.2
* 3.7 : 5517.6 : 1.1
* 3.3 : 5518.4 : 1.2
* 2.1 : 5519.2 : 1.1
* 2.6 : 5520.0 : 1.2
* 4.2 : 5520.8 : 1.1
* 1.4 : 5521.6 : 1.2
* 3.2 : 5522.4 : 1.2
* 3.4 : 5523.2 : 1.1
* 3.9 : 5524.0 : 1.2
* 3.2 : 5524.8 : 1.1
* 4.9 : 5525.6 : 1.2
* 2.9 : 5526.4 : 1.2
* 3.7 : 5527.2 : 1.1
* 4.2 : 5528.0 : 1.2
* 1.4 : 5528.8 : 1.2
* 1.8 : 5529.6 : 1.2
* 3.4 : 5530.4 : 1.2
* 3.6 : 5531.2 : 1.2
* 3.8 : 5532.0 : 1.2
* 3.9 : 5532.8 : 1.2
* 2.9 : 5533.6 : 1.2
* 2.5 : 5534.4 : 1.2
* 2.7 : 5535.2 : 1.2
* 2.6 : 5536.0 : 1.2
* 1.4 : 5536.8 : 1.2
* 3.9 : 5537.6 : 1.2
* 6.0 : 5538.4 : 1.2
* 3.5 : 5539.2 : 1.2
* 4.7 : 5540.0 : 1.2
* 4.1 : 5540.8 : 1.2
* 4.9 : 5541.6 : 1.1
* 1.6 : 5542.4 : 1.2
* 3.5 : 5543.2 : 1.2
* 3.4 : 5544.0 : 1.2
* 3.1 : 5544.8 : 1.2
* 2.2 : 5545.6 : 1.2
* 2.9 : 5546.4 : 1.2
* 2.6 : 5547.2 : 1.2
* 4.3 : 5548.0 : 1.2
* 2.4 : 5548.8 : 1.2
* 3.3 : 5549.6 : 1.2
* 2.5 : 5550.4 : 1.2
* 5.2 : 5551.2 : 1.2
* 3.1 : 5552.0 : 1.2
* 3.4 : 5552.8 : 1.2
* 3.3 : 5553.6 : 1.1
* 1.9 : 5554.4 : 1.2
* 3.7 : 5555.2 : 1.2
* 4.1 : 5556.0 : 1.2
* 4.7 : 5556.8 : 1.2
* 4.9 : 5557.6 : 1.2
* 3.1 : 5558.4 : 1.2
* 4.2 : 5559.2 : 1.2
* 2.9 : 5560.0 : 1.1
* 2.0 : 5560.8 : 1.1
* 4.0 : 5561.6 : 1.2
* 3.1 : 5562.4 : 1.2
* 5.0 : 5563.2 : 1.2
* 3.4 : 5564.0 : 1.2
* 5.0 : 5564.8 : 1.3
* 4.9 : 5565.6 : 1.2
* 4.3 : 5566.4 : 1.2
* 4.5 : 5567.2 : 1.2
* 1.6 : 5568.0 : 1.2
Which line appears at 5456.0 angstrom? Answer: H-beta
